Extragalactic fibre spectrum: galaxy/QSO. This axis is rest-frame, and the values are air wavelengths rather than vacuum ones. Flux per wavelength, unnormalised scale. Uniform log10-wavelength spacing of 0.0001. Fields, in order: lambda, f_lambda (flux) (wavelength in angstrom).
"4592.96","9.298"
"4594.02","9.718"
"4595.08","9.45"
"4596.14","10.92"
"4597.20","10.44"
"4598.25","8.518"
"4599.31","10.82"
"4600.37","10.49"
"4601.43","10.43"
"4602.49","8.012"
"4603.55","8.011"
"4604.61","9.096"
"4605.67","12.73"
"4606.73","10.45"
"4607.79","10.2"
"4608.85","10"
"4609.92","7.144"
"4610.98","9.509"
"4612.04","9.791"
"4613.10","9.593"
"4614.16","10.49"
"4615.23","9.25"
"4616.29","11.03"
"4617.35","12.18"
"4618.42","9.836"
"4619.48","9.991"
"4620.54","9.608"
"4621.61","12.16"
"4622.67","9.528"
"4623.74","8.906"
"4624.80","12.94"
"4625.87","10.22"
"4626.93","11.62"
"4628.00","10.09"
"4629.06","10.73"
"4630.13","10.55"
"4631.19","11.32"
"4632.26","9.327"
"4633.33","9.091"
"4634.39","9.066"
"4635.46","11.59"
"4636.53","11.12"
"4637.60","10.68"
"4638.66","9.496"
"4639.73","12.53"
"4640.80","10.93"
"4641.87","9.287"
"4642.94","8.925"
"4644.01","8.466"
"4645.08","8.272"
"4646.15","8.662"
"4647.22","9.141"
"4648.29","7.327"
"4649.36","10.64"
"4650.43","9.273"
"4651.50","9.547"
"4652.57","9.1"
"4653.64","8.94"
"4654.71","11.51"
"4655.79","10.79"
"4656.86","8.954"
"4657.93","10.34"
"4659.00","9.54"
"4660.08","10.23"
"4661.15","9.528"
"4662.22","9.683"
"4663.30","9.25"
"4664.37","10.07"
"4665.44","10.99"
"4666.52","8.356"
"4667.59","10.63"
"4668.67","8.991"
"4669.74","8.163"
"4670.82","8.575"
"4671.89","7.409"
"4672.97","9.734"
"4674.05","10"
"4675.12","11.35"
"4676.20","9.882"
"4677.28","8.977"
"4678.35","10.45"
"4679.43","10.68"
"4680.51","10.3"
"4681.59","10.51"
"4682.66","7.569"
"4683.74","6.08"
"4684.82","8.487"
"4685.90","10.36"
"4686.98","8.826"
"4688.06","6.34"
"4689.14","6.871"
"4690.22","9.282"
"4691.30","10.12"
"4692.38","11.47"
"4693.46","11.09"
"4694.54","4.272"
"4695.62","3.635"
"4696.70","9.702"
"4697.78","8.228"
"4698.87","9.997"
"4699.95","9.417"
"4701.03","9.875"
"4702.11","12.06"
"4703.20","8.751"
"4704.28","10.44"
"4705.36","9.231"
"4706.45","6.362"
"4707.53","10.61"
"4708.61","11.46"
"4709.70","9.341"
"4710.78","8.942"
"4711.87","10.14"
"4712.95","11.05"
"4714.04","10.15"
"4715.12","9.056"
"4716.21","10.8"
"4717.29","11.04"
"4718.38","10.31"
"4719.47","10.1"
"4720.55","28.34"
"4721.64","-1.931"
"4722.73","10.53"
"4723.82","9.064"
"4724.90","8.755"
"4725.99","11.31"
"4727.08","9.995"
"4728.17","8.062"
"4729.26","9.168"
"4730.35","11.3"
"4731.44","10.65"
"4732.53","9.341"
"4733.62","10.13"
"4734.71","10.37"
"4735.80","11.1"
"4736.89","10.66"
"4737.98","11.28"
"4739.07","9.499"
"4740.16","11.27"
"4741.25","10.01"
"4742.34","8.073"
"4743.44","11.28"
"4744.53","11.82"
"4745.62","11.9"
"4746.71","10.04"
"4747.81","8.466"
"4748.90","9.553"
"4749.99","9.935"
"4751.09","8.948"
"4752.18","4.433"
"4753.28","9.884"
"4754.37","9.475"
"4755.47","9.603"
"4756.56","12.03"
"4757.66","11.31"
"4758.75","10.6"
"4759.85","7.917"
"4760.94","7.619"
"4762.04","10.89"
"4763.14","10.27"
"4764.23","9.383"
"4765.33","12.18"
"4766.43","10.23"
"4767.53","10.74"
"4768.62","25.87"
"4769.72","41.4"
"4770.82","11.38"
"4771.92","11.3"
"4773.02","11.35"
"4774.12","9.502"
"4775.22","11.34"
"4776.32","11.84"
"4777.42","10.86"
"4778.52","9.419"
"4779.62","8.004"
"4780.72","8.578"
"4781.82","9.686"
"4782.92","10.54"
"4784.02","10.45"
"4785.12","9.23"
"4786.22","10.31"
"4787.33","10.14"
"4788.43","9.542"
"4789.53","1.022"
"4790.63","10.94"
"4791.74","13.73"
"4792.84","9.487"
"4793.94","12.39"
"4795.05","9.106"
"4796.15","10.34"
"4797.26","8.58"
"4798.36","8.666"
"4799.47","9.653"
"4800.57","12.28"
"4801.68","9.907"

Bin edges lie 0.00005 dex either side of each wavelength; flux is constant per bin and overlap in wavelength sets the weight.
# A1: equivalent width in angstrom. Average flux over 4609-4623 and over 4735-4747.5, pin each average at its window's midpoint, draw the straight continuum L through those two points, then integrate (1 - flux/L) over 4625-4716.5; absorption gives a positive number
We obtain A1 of 6.3 angstrom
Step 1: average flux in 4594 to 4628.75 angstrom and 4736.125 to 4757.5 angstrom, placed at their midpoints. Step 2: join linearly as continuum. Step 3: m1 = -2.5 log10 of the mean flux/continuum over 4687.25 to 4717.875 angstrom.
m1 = 0.08 mag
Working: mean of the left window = 10.1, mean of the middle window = 9.28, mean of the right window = 9.94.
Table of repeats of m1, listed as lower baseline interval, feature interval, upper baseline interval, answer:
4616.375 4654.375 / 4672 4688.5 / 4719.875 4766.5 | 0.091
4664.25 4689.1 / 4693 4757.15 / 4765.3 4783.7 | 0.135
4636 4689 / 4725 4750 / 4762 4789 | 0.108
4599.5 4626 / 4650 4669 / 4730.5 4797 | 0.057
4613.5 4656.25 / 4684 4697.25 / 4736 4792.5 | 0.246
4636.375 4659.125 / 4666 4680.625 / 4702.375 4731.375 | 0.037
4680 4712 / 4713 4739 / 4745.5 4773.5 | -0.012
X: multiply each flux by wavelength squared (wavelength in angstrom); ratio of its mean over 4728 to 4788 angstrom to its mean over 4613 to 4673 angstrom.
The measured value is 1.16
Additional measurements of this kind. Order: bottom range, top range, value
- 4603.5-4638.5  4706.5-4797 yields 1.10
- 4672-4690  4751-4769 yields 1.20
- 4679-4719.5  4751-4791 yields 1.23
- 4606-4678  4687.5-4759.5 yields 1.03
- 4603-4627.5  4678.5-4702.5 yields 0.90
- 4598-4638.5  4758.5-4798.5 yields 1.18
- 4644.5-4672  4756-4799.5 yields 1.25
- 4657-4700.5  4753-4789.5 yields 1.31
